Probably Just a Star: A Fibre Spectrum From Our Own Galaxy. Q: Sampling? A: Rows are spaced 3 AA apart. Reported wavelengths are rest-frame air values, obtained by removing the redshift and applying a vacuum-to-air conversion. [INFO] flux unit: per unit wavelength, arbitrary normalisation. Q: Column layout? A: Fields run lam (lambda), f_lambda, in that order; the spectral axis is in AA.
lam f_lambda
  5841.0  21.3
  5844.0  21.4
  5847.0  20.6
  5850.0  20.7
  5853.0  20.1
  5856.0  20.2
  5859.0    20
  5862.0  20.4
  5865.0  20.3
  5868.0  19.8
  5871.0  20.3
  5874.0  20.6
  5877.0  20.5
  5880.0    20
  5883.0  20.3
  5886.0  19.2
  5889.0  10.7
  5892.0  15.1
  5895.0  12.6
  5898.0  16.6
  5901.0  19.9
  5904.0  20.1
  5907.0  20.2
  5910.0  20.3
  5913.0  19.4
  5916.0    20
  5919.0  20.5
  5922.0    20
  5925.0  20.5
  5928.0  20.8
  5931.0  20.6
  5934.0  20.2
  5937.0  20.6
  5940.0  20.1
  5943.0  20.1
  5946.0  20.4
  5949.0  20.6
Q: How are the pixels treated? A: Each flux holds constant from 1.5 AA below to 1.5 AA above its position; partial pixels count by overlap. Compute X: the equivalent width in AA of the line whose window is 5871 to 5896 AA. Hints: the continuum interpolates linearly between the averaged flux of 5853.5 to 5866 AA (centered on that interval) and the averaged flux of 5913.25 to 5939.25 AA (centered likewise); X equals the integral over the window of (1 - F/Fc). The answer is 3.2 AA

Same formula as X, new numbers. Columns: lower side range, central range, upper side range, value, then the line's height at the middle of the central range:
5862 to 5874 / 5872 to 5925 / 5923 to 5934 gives 4.5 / 20.4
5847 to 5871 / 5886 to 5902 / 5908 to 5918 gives 3.9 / 20.1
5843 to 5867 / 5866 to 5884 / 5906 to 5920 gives 0.0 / 20.3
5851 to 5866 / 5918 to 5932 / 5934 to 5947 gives -0.1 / 20.3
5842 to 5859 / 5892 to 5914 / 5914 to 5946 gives 2.4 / 20.4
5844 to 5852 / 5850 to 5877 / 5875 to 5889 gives -0.4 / 20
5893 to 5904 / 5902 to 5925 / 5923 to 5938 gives -1.9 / 18.6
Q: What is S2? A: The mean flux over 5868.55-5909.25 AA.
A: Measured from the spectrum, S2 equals 18.2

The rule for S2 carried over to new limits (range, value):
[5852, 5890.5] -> 19.4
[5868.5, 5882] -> 20.3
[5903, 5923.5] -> 20.1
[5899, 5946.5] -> 20.2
